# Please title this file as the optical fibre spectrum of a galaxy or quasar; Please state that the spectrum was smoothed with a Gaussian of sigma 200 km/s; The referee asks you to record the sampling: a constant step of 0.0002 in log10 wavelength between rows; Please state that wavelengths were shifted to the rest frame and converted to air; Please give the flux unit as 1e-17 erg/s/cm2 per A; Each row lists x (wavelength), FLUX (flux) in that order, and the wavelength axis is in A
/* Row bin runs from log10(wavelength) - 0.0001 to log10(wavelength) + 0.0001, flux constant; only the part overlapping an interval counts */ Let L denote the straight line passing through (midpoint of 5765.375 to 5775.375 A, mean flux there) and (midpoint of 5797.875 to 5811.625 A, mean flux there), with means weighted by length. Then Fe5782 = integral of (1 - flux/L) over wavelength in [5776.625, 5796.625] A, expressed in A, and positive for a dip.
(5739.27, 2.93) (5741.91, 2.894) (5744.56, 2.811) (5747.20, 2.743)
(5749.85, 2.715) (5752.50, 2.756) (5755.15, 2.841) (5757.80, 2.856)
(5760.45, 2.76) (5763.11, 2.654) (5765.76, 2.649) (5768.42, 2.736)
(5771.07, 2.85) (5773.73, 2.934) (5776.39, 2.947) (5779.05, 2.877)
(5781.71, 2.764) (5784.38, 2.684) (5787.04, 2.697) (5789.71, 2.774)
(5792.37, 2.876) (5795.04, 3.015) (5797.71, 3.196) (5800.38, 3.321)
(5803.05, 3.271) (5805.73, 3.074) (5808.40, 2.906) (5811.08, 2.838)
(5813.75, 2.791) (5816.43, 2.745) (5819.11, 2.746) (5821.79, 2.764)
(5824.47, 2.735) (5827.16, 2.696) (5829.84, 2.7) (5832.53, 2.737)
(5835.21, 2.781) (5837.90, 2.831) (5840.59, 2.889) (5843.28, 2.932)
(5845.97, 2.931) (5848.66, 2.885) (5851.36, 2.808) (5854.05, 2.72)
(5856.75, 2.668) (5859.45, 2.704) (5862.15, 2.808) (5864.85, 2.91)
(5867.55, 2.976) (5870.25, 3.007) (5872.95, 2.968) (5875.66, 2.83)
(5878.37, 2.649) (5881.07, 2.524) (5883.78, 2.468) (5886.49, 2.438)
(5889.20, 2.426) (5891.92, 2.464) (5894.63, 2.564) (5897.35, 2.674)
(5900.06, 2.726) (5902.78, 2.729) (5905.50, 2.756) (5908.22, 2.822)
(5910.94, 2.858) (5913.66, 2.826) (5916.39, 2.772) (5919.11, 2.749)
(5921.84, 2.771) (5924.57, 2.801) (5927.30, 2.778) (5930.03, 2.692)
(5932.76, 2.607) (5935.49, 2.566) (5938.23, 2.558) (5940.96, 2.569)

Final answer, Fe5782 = 0.8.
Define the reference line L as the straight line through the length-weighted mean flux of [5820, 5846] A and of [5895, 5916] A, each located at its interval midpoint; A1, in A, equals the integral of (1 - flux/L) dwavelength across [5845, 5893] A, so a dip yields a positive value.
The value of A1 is 0.8 A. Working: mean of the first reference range 2.79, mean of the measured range 2.73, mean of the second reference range 2.76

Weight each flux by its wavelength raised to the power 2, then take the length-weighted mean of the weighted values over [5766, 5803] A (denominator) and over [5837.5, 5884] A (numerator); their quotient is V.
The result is 1.0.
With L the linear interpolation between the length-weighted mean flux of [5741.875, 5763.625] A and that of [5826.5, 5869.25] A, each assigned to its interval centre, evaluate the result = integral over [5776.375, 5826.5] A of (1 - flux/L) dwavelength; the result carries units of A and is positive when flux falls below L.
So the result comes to -1.7 A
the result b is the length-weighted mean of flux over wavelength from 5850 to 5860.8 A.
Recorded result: 2.72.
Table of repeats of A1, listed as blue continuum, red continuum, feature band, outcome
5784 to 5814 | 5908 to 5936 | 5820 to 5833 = 0.86 A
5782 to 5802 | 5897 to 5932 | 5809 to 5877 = 1.09 A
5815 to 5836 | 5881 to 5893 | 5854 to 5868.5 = -1.28 A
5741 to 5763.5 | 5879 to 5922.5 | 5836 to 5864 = -1.21 A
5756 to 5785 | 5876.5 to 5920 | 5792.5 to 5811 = -2.23 A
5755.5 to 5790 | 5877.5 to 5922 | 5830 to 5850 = -0.95 A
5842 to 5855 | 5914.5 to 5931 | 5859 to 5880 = -0.19 A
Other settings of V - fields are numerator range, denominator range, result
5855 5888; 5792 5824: 0.95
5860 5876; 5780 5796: 1.07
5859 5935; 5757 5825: 0.99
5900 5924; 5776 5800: 1.01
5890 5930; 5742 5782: 1.03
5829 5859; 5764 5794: 1.02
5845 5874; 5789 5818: 0.97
